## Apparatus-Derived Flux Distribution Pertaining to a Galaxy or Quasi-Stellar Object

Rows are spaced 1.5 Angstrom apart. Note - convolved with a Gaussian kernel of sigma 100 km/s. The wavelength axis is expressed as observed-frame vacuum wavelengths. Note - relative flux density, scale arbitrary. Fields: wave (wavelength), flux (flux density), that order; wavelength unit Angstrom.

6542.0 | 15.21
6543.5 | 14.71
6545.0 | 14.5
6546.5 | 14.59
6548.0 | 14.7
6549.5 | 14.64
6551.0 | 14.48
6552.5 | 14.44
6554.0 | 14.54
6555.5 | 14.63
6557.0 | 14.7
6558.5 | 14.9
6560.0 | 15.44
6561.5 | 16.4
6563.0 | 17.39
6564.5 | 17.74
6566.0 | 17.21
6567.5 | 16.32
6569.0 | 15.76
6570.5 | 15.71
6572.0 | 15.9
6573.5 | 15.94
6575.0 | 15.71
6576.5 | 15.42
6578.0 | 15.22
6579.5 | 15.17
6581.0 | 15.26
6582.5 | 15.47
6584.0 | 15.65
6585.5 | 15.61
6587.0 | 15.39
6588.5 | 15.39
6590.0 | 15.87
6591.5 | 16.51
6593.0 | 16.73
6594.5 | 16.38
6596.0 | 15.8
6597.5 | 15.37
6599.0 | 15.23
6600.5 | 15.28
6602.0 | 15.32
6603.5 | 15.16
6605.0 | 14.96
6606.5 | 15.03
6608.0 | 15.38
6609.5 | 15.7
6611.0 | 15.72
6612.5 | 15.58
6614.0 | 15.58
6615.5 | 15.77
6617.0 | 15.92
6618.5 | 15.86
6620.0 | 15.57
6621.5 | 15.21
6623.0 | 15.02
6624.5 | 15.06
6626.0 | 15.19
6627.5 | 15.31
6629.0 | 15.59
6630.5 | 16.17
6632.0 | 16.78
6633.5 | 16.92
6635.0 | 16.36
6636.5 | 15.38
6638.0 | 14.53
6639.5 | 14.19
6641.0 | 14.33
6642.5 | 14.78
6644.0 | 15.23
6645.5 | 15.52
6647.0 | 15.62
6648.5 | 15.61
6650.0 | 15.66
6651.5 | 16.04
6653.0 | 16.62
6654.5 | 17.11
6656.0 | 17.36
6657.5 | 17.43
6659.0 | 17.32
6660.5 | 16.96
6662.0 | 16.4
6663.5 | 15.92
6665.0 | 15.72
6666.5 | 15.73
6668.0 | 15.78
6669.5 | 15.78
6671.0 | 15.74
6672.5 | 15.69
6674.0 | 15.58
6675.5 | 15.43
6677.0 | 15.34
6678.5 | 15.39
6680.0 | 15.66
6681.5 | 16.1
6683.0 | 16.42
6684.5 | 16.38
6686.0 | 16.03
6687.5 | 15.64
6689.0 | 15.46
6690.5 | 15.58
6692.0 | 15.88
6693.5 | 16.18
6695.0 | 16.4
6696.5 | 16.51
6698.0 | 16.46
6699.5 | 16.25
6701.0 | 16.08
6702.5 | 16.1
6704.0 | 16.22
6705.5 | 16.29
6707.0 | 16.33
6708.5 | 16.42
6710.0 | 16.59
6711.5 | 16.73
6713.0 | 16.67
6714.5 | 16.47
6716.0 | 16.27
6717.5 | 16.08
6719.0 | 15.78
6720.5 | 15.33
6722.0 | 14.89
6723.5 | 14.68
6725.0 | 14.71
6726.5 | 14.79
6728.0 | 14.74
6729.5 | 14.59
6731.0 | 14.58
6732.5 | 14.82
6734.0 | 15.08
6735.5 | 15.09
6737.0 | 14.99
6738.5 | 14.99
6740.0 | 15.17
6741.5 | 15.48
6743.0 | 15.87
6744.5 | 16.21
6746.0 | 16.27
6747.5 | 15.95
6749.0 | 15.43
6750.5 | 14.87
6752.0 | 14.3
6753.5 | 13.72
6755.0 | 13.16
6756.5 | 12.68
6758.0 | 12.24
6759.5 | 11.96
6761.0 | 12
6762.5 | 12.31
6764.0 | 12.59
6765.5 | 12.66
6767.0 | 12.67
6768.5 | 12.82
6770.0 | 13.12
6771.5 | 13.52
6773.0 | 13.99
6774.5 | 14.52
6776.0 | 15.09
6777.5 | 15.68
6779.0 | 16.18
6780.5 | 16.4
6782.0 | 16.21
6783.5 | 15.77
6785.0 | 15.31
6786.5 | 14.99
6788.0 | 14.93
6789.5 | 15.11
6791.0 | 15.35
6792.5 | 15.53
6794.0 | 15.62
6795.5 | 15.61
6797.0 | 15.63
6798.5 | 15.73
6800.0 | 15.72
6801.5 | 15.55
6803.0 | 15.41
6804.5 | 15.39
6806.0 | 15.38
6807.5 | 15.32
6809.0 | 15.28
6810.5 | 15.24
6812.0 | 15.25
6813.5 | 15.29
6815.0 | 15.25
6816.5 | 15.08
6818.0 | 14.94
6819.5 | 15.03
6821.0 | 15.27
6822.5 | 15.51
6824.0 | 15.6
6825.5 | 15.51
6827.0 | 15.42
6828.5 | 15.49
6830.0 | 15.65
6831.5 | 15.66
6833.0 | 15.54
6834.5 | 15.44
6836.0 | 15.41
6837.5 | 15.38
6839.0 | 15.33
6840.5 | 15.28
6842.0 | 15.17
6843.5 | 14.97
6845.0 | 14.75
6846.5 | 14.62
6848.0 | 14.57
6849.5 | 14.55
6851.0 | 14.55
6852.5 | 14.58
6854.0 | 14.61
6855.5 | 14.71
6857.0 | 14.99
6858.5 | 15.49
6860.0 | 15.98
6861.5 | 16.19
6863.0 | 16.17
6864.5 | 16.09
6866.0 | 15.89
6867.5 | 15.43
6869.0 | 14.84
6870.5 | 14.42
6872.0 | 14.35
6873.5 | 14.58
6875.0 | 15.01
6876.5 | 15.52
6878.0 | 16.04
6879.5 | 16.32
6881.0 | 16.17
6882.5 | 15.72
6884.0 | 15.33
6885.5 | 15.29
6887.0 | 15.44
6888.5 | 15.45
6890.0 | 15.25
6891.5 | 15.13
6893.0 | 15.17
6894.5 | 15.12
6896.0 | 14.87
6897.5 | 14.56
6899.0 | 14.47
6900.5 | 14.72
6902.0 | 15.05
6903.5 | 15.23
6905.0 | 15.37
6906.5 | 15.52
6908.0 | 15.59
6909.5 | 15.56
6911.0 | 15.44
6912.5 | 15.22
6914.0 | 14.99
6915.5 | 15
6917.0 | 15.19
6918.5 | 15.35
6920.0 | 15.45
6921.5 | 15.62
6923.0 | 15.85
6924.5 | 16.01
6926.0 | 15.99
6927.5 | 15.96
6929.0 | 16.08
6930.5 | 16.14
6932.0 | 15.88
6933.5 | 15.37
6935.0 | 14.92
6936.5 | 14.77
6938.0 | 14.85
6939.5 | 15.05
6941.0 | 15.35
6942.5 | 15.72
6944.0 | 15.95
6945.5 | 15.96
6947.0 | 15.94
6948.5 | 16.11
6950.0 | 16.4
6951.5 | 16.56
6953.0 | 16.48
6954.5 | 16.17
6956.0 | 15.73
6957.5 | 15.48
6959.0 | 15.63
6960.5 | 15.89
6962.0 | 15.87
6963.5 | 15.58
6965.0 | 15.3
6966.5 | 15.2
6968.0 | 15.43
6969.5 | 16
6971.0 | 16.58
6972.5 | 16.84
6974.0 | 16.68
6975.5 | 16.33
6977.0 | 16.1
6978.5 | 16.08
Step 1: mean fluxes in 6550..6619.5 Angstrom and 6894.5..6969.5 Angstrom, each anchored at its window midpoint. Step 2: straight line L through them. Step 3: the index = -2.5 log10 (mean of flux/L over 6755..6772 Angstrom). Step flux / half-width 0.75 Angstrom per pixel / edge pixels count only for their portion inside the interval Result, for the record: 0.23 mag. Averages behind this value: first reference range 15.6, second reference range 15.5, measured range 12.6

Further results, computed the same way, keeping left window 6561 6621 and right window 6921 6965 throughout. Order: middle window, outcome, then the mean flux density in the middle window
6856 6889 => 0.020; 15.5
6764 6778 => 0.154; 13.7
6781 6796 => 0.022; 15.5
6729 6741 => 0.059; 14.9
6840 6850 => 0.066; 14.8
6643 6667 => -0.032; 16.3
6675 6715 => -0.023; 16.1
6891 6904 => 0.060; 14.9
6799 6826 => 0.030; 15.3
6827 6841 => 0.021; 15.5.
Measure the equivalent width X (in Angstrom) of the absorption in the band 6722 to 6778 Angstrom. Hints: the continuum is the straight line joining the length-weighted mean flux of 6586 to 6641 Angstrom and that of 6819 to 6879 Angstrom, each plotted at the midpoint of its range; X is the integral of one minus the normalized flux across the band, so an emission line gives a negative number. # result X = 4.11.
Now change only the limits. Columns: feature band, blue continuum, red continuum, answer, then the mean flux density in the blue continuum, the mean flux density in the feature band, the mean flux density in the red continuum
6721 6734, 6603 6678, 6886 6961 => 0.8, 15.7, 14.8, 15.5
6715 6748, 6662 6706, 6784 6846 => 0.9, 15.9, 15.3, 15.3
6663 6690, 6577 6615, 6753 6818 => -1.1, 15.6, 15.8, 14.6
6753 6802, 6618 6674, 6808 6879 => 3.4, 15.8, 14.4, 15.2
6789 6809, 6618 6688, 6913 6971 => 0.3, 15.8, 15.5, 15.7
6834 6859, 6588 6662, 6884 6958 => 1.0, 15.8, 15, 15.5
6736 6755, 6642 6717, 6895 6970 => 0.9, 16.1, 15.2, 15.5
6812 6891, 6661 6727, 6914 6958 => 2.4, 15.9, 15.3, 15.7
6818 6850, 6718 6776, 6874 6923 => -0.8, 14.3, 15.2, 15.3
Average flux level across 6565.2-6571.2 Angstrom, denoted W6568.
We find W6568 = 16.3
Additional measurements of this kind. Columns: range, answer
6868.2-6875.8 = 14.7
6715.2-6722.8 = 15.7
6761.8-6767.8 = 12.6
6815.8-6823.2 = 15.2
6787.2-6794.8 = 15.3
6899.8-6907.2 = 15.2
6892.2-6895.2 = 15.1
